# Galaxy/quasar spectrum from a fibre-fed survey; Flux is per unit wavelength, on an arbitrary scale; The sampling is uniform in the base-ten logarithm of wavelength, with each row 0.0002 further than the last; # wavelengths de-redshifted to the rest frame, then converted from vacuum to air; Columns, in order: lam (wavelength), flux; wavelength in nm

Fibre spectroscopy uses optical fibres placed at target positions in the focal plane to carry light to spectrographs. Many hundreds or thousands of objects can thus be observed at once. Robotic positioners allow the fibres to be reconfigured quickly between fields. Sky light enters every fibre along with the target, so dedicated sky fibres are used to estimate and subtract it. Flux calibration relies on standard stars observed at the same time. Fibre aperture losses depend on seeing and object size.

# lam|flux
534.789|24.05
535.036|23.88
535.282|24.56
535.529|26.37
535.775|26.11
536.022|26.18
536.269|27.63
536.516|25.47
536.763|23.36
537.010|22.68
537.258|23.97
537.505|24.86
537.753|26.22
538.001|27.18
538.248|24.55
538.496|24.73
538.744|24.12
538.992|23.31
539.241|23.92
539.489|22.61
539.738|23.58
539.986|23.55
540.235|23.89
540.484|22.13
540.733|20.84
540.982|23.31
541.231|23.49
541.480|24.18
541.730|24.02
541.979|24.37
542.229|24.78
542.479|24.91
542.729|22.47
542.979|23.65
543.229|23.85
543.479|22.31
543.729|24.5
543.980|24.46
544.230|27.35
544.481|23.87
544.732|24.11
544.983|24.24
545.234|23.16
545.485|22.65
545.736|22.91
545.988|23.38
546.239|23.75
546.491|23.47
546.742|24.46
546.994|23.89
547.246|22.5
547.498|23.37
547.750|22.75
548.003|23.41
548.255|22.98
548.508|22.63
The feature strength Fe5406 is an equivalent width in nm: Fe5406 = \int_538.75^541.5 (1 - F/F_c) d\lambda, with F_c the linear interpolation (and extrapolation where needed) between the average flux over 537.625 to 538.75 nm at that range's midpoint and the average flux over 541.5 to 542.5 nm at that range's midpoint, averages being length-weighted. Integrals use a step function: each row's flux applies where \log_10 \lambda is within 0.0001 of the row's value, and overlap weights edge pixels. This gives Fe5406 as 0.20 nm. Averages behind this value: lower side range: 25.5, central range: 23.2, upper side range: 24.4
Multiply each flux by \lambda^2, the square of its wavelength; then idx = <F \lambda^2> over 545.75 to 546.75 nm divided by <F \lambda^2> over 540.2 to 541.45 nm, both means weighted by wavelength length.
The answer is 1.06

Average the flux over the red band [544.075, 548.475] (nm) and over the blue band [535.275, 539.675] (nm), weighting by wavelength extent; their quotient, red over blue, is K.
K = 0.95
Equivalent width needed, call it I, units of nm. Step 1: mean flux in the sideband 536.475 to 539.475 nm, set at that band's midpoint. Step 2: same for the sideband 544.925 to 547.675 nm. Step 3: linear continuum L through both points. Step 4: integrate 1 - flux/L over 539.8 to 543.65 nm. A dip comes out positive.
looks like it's 0.08 nm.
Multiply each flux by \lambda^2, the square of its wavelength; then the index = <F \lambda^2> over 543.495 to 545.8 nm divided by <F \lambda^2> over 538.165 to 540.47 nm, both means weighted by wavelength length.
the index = 1.0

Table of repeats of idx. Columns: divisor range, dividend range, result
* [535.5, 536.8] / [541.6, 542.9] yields 0.95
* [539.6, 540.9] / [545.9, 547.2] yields 1.07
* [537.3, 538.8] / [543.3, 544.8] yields 0.99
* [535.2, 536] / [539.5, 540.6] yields 0.91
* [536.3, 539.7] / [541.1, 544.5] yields 1.01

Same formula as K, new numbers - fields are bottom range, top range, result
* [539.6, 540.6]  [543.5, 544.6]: 1.06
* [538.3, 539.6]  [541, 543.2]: 1.01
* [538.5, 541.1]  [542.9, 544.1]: 1.02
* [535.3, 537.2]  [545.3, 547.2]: 0.93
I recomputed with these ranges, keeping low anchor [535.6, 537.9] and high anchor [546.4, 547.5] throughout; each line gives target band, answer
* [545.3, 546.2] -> 0.03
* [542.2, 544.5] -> -0.01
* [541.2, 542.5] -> 0.00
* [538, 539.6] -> 0.05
